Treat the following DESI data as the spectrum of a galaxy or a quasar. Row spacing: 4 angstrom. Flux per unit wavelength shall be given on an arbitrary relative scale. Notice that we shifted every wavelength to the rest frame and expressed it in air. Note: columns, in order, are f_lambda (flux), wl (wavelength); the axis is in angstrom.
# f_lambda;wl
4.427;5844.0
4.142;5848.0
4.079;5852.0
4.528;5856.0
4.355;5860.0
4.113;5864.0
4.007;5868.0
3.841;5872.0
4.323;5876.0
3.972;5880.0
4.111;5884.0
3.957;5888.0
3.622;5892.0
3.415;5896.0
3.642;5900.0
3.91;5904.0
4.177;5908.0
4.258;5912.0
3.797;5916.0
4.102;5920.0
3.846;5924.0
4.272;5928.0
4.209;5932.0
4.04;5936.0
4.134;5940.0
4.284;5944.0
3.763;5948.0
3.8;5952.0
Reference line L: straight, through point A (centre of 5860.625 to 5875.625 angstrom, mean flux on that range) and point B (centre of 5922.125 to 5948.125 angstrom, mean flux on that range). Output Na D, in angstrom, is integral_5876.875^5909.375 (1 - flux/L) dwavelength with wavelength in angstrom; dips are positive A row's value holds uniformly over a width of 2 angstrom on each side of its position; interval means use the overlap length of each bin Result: 1.7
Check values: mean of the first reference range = 4.06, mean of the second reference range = 4.1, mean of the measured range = 3.86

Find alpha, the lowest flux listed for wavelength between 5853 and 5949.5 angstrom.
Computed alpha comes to 3.415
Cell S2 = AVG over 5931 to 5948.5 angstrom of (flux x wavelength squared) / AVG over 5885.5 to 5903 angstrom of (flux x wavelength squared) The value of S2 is 1.1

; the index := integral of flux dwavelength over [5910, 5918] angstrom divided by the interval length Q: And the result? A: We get 4.03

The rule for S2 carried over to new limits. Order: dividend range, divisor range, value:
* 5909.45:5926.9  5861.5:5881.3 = 1.01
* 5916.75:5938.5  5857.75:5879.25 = 1.01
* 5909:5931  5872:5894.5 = 1.04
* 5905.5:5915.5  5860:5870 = 1.02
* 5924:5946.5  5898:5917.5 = 1.06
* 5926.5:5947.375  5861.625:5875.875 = 1.05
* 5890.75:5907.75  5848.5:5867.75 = 0.89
